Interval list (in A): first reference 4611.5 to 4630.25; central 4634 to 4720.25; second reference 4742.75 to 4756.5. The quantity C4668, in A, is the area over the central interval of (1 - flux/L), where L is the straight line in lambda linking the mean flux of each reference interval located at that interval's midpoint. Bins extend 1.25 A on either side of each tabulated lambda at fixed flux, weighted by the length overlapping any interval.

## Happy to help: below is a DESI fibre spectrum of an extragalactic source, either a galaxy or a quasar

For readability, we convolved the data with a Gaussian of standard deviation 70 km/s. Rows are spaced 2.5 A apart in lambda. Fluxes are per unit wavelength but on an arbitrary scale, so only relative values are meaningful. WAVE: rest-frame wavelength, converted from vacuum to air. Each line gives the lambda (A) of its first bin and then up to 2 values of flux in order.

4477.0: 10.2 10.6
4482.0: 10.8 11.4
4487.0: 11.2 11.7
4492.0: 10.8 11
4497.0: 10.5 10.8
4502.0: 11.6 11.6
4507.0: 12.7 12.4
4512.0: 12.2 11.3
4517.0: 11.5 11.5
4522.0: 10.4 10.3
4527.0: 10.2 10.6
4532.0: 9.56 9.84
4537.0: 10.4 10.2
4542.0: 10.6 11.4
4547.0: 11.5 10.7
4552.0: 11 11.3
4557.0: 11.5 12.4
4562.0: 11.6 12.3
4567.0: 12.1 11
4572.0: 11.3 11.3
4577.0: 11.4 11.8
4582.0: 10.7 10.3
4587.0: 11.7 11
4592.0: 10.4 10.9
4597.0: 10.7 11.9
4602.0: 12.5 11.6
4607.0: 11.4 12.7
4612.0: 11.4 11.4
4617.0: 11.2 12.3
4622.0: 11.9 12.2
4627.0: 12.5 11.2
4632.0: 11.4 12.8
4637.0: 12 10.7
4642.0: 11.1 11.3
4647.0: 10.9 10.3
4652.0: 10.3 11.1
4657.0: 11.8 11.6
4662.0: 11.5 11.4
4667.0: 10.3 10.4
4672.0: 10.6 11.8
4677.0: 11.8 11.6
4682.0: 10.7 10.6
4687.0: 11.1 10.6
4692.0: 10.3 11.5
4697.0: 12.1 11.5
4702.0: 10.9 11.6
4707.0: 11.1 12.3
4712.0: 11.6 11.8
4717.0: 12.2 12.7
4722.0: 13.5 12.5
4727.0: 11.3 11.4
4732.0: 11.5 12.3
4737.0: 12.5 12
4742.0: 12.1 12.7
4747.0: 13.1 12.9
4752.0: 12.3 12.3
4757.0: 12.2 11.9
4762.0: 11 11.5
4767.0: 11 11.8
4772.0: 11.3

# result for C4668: 6.1 A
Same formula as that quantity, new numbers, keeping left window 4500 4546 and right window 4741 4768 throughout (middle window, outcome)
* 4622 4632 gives -0.3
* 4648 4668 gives 1.0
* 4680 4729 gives 1.2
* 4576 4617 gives 0.0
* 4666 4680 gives 0.8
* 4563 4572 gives -0.4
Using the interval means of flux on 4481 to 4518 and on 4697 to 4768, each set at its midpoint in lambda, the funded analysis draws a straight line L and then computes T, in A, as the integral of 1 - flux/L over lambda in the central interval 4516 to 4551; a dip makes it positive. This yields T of 2.74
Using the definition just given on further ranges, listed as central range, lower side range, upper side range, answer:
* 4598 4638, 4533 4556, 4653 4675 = -3.3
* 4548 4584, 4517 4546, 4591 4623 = -1.5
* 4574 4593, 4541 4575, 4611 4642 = 0.8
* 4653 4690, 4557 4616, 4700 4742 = 2.0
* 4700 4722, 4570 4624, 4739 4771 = 0.0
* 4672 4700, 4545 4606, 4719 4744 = 1.7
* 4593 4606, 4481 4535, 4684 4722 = -0.2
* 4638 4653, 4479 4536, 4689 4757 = 1.1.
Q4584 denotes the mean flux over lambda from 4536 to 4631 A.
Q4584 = 11.4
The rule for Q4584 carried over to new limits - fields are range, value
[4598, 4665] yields 11.6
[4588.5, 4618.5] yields 11.4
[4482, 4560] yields 11.1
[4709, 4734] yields 12.1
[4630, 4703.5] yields 11.2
